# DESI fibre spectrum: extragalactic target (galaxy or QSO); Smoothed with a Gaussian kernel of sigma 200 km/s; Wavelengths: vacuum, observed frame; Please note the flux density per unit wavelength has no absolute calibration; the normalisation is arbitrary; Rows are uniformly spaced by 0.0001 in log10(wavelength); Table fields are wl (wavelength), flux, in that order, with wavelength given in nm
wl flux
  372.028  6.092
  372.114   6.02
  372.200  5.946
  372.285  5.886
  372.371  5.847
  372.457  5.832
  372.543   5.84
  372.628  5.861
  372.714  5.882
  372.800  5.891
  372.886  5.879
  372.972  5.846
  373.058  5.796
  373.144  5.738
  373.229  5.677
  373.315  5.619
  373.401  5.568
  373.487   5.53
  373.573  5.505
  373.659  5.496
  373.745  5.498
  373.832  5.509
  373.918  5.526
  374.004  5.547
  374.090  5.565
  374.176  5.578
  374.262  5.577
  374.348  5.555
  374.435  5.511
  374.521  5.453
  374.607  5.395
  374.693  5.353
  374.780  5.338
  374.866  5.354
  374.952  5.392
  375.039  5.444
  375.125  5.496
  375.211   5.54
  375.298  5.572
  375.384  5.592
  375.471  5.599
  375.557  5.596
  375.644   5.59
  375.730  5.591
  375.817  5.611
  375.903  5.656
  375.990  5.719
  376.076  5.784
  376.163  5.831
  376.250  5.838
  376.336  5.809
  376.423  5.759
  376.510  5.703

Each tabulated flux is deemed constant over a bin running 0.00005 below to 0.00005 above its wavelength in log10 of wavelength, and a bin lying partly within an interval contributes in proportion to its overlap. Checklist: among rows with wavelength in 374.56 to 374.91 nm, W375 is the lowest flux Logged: 5.338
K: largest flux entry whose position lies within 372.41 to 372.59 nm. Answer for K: 5.84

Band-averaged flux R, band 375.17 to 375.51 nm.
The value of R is 5.56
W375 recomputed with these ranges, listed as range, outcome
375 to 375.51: 5.444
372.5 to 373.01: 5.84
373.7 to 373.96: 5.498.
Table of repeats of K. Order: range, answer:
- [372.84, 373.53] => 5.879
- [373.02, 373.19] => 5.796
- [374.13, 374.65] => 5.578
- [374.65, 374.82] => 5.353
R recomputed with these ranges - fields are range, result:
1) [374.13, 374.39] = 5.58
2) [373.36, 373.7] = 5.53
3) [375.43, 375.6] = 5.61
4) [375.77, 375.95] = 5.62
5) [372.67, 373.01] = 5.86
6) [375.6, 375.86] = 5.59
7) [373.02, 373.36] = 5.72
